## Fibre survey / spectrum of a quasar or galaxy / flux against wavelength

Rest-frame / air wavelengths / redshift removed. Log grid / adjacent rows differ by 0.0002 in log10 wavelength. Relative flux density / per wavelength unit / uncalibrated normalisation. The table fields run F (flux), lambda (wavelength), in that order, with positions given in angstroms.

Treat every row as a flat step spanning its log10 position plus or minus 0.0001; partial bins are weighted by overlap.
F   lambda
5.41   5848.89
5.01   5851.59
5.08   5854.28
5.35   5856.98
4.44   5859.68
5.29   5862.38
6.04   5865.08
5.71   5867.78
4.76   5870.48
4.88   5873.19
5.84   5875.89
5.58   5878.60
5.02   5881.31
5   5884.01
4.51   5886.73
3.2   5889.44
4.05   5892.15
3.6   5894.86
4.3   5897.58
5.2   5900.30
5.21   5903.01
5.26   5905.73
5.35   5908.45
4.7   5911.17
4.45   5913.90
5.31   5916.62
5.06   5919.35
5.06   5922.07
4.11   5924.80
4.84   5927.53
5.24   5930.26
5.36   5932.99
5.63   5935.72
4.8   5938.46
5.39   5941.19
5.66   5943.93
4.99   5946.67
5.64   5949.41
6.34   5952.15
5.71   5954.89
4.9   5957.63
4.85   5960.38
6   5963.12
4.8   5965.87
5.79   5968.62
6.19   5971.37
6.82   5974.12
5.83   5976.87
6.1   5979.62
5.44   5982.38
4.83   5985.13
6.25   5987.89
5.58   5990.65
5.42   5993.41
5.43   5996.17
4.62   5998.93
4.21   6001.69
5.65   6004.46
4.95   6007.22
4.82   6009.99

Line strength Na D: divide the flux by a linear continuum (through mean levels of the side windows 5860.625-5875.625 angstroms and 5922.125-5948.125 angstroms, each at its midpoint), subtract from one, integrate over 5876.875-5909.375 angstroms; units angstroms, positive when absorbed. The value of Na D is 3.5 angstroms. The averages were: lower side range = 5.35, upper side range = 5.11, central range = 4.69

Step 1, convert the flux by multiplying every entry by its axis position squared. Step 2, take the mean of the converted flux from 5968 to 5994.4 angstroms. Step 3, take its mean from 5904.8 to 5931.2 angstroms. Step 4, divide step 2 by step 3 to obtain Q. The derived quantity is 1.21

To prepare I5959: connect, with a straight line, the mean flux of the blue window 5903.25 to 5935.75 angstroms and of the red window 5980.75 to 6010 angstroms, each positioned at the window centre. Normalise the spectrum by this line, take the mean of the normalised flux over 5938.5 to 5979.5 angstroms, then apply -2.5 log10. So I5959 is -0.10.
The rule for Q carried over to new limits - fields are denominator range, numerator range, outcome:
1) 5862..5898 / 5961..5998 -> 1.22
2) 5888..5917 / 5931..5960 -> 1.20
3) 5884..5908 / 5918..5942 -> 1.14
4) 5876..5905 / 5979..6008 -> 1.18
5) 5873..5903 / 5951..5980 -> 1.26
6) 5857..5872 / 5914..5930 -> 0.95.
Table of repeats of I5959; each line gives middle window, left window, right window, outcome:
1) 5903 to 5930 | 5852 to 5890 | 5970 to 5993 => 0.099 mag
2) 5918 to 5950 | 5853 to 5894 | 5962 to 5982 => 0.083 mag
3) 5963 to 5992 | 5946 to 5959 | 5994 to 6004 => -0.116 mag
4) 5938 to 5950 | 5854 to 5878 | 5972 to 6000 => 0.043 mag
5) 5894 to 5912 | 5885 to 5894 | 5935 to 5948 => -0.129 mag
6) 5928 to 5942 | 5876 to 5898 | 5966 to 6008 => -0.056 mag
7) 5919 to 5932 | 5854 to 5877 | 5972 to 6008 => 0.109 mag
